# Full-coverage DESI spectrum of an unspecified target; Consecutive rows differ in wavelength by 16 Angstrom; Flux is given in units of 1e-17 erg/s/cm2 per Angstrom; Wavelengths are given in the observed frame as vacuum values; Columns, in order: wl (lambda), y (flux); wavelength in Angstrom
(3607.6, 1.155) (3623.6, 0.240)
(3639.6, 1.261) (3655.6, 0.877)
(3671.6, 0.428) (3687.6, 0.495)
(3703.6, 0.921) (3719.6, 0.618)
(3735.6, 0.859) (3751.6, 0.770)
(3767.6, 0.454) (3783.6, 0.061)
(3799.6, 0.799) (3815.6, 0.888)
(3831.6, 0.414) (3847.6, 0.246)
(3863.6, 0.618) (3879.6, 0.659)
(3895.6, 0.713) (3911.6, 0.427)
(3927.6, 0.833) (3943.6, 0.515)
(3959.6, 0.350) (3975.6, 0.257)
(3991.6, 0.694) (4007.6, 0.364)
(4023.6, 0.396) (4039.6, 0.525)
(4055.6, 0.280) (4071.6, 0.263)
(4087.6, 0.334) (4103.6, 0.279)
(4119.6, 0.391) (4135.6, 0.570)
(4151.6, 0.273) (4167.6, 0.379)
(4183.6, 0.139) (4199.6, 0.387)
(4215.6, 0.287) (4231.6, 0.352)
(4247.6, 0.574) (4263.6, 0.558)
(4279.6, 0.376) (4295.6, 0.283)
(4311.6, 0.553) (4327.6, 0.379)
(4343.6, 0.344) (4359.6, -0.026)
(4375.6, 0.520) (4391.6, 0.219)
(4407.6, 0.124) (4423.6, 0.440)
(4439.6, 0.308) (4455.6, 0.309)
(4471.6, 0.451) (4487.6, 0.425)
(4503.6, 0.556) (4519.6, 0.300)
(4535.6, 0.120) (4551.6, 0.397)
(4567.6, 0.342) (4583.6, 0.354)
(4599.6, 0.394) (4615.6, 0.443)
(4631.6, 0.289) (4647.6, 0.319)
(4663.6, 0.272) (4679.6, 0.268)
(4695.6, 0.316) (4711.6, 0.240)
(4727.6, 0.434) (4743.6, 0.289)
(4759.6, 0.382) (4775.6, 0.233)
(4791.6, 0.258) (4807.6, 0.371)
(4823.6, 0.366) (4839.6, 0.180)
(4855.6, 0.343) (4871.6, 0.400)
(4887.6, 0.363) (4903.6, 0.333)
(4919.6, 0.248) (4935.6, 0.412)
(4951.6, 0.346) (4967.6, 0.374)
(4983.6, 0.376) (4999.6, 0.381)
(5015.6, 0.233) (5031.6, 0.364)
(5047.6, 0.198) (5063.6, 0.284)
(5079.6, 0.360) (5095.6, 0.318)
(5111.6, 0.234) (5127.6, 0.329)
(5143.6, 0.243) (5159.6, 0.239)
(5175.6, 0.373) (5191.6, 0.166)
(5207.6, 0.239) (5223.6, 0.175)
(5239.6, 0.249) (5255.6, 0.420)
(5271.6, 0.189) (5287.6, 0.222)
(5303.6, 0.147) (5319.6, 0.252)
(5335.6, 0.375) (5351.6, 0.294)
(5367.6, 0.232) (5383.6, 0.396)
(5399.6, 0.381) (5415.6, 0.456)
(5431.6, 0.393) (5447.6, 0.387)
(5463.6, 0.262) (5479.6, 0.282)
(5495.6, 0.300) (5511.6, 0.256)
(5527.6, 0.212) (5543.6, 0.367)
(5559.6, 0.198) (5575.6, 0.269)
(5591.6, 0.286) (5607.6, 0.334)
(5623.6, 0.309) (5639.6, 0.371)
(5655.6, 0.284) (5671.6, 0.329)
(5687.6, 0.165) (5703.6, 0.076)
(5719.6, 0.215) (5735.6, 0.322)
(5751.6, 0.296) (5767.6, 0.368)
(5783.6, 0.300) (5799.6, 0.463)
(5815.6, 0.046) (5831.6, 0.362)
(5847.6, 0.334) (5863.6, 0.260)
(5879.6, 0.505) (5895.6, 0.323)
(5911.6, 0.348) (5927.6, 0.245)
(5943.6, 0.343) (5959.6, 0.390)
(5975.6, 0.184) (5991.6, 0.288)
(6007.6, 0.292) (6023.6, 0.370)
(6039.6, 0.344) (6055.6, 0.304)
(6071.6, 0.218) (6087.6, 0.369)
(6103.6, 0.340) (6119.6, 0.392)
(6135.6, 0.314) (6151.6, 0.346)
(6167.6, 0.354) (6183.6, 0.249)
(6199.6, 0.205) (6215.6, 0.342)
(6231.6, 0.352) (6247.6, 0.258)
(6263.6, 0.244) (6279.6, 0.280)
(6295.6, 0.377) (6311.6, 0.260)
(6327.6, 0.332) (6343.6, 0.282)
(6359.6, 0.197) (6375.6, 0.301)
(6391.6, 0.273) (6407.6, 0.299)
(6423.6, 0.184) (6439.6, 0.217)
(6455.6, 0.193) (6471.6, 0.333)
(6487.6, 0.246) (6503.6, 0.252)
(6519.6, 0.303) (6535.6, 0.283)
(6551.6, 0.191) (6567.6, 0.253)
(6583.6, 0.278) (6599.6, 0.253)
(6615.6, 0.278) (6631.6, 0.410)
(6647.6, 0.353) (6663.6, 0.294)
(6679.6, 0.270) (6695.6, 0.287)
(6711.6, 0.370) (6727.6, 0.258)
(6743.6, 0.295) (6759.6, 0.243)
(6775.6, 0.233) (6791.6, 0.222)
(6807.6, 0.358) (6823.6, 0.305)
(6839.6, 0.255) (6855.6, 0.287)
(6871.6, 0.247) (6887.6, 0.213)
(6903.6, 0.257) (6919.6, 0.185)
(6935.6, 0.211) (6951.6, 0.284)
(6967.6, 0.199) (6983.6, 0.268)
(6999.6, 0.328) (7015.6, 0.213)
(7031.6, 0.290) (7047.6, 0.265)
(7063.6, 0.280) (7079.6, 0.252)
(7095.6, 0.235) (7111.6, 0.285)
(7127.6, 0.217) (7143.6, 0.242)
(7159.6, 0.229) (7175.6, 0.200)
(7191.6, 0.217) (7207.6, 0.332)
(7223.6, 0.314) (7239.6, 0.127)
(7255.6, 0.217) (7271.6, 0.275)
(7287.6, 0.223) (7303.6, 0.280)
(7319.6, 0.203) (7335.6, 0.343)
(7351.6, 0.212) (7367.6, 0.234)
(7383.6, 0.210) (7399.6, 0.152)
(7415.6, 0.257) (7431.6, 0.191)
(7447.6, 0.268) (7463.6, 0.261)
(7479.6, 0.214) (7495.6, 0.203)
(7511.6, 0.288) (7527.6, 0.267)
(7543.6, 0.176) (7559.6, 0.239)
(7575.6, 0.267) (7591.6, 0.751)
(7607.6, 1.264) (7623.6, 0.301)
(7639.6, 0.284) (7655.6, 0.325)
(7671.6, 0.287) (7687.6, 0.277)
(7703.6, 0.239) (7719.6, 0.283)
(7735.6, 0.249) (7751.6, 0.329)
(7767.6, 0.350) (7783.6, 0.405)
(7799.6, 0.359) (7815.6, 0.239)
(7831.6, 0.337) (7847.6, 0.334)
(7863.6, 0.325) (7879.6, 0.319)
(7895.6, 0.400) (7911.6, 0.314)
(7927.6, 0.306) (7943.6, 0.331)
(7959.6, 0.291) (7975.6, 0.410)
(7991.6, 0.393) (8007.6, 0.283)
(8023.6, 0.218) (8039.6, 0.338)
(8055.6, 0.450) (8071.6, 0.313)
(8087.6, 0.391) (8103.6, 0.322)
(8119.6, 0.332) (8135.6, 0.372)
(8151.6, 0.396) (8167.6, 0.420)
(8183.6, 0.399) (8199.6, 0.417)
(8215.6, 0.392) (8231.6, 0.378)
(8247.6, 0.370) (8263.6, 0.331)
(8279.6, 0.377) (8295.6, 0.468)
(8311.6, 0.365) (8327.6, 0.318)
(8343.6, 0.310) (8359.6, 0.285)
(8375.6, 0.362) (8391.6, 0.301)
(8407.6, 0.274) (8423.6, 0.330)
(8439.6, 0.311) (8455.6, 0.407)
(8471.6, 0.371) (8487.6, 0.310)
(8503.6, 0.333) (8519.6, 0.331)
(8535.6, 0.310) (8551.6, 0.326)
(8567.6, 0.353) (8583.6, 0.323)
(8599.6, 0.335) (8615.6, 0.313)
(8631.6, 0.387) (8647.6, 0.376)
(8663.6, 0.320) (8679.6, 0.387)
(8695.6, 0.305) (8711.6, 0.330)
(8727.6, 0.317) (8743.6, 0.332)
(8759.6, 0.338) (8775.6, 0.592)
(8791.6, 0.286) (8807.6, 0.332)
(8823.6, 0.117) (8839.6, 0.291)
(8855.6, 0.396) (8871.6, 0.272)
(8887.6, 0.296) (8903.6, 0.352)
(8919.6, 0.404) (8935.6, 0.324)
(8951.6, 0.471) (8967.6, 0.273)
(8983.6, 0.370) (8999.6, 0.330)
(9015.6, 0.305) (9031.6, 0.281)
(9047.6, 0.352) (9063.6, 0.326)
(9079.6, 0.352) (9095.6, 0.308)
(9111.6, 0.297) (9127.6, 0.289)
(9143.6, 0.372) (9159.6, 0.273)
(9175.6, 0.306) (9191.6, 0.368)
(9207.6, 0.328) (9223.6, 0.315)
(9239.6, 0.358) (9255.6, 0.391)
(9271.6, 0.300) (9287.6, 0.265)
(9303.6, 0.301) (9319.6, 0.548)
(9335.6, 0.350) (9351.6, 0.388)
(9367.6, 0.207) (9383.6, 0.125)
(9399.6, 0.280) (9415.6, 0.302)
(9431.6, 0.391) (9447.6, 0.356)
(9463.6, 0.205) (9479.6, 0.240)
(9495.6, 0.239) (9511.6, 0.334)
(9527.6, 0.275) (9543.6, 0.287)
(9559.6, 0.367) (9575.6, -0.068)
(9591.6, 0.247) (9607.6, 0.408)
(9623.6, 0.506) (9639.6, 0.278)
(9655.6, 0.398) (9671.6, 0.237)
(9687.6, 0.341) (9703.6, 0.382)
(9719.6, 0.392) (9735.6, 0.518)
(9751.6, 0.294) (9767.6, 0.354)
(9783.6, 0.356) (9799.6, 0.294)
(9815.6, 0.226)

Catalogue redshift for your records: 1.038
